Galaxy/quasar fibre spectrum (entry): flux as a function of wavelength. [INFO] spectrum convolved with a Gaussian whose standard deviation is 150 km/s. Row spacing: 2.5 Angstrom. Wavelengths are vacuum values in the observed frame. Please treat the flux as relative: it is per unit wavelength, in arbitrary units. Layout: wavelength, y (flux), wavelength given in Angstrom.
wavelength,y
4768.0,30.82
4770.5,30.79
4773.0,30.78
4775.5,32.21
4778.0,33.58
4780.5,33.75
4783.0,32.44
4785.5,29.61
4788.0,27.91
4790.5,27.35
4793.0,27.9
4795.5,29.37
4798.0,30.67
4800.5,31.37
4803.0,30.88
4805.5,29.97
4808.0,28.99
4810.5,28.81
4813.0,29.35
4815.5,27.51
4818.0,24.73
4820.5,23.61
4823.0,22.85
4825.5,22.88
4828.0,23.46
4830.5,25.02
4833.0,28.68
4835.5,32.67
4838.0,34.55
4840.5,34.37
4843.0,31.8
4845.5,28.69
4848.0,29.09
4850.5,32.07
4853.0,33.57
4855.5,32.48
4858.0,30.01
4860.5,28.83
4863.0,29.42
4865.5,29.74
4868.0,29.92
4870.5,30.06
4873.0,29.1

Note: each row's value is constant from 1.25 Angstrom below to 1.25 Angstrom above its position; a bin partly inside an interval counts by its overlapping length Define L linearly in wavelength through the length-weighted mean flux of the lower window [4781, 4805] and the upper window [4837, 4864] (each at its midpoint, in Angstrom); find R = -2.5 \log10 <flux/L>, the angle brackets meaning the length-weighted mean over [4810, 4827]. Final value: 0.19 mag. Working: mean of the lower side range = 29.9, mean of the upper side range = 31.3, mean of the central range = 25.5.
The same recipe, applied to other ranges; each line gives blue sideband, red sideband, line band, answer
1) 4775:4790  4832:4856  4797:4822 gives 0.110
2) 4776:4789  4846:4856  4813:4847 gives 0.136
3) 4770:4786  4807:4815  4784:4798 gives 0.076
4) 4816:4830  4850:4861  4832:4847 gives -0.151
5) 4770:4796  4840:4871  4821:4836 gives 0.201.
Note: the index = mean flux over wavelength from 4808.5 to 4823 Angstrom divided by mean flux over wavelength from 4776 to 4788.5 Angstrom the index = 0.8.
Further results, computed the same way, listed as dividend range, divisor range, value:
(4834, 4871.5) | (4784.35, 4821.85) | 1.09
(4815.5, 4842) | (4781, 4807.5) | 0.92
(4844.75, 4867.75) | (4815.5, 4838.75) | 1.15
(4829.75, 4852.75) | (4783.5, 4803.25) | 1.05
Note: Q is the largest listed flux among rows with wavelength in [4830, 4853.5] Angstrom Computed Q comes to 34.55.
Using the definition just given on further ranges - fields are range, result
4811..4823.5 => 29.35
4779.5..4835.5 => 33.75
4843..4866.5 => 33.57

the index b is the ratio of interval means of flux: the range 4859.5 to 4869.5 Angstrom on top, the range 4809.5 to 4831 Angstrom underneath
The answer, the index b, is 1.2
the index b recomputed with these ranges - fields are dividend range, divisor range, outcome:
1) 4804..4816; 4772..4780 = 0.90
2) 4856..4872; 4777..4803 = 0.98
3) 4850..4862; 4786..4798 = 1.10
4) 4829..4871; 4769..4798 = 1.00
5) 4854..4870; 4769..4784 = 0.93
